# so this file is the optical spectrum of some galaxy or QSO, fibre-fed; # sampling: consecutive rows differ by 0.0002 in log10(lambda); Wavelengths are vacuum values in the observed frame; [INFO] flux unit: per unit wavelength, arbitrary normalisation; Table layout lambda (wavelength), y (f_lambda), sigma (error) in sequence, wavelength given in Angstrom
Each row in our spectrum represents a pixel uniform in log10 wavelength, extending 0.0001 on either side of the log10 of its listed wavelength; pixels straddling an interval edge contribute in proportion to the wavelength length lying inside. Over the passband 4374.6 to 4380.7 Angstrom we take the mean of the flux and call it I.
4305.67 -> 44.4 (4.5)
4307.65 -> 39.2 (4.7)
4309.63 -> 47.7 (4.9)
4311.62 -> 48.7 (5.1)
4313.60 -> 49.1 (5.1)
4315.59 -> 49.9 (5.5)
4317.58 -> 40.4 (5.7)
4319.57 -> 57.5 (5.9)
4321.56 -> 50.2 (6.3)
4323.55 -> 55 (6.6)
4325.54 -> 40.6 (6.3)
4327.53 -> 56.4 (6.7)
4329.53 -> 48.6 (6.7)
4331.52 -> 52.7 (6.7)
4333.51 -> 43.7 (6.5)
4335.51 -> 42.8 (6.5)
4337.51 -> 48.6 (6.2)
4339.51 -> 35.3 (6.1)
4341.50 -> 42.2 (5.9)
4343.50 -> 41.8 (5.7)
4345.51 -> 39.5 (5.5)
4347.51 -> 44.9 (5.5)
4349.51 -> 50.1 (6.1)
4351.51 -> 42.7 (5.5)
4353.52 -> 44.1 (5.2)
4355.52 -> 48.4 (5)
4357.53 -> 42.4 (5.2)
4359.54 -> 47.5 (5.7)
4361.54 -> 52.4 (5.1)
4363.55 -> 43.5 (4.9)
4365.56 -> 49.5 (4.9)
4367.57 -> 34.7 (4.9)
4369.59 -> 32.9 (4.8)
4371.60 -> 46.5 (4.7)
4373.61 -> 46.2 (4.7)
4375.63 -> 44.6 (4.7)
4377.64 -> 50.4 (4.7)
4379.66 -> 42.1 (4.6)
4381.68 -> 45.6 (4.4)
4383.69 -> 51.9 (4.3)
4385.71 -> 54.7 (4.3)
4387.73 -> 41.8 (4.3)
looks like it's 45.7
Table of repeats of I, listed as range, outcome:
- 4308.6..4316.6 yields 48.8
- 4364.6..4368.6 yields 41.9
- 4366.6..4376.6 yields 41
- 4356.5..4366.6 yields 47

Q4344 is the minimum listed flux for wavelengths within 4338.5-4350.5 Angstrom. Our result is 35.3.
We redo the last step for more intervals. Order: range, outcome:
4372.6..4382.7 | 42.1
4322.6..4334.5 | 40.6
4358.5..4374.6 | 32.9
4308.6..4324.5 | 40.4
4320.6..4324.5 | 50.2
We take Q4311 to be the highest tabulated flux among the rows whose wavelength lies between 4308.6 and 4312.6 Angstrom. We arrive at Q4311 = 48.7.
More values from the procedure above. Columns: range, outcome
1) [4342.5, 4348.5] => 44.9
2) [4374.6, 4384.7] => 51.9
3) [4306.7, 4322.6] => 57.5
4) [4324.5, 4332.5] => 56.4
